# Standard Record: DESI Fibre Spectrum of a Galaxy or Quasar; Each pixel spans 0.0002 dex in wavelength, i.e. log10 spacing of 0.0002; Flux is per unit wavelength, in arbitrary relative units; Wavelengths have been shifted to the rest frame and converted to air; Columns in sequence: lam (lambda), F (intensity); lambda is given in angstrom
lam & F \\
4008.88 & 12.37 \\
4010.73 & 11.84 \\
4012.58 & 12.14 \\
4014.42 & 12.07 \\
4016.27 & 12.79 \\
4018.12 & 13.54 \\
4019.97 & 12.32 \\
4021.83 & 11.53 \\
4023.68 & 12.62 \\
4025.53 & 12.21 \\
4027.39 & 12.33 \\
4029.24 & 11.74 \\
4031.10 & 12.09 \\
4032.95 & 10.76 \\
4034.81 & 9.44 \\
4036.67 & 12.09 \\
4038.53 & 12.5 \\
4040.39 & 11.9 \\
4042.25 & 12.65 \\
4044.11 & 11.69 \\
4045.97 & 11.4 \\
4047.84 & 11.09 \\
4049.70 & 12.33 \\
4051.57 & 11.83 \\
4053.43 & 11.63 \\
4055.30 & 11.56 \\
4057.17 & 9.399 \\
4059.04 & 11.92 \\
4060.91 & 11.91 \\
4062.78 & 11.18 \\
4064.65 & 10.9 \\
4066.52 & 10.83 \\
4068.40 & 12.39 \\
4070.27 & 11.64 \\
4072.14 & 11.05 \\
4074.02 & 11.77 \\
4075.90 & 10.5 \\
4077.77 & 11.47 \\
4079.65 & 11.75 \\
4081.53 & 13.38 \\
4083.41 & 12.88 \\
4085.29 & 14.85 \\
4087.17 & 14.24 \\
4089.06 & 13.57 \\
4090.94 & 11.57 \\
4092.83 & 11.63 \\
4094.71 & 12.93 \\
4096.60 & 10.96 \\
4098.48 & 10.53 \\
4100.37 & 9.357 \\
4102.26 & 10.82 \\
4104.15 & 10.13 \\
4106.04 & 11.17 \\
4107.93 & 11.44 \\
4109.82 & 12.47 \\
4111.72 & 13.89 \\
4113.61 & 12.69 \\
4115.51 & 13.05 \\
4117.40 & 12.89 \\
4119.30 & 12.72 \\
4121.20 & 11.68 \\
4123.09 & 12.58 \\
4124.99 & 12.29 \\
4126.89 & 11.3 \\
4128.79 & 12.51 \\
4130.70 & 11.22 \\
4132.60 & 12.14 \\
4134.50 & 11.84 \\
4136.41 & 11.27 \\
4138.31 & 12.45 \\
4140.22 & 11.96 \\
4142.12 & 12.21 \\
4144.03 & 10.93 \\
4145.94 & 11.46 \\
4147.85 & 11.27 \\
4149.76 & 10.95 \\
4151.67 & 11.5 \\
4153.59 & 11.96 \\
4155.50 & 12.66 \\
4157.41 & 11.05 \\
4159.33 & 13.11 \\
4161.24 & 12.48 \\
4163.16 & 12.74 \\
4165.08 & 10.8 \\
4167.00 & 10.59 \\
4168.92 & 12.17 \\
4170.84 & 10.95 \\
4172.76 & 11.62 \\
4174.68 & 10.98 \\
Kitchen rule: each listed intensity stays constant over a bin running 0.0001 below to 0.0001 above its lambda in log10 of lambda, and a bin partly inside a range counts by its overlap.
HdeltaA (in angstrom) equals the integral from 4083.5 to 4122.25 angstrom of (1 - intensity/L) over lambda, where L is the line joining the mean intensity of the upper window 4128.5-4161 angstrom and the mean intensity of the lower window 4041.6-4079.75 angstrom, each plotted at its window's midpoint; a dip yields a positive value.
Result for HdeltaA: -1.7 angstrom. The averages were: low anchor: 11.5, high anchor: 11.8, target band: 12.1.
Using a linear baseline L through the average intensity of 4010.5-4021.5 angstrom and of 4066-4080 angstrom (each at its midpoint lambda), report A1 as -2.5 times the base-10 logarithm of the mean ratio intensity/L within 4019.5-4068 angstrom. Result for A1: 0.03 mag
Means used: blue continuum 12.4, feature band 11.6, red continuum 11.4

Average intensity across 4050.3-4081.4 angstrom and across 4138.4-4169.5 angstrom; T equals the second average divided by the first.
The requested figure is 1.03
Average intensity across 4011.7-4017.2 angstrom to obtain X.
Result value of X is 12.4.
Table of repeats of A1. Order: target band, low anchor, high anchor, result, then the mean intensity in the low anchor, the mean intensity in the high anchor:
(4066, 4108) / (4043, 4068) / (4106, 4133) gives 0.00 mag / 11.4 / 12.3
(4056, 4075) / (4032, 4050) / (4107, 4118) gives 0.06 mag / 11.6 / 12.7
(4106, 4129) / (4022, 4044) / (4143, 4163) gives -0.05 mag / 11.8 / 11.8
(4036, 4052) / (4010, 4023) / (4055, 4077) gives -0.02 mag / 12.3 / 11.2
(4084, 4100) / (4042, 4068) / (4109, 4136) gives -0.04 mag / 11.4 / 12.3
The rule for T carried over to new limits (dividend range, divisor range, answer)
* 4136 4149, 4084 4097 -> 0.90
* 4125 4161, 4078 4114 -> 0.98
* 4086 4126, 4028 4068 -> 1.05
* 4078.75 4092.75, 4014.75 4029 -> 1.05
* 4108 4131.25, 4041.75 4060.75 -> 1.08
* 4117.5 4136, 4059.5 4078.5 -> 1.06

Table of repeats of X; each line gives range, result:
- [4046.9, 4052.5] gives 11.7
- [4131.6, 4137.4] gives 11.8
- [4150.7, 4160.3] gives 12.1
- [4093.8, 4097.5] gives 11.9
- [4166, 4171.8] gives 11.2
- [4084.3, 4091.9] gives 13.5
